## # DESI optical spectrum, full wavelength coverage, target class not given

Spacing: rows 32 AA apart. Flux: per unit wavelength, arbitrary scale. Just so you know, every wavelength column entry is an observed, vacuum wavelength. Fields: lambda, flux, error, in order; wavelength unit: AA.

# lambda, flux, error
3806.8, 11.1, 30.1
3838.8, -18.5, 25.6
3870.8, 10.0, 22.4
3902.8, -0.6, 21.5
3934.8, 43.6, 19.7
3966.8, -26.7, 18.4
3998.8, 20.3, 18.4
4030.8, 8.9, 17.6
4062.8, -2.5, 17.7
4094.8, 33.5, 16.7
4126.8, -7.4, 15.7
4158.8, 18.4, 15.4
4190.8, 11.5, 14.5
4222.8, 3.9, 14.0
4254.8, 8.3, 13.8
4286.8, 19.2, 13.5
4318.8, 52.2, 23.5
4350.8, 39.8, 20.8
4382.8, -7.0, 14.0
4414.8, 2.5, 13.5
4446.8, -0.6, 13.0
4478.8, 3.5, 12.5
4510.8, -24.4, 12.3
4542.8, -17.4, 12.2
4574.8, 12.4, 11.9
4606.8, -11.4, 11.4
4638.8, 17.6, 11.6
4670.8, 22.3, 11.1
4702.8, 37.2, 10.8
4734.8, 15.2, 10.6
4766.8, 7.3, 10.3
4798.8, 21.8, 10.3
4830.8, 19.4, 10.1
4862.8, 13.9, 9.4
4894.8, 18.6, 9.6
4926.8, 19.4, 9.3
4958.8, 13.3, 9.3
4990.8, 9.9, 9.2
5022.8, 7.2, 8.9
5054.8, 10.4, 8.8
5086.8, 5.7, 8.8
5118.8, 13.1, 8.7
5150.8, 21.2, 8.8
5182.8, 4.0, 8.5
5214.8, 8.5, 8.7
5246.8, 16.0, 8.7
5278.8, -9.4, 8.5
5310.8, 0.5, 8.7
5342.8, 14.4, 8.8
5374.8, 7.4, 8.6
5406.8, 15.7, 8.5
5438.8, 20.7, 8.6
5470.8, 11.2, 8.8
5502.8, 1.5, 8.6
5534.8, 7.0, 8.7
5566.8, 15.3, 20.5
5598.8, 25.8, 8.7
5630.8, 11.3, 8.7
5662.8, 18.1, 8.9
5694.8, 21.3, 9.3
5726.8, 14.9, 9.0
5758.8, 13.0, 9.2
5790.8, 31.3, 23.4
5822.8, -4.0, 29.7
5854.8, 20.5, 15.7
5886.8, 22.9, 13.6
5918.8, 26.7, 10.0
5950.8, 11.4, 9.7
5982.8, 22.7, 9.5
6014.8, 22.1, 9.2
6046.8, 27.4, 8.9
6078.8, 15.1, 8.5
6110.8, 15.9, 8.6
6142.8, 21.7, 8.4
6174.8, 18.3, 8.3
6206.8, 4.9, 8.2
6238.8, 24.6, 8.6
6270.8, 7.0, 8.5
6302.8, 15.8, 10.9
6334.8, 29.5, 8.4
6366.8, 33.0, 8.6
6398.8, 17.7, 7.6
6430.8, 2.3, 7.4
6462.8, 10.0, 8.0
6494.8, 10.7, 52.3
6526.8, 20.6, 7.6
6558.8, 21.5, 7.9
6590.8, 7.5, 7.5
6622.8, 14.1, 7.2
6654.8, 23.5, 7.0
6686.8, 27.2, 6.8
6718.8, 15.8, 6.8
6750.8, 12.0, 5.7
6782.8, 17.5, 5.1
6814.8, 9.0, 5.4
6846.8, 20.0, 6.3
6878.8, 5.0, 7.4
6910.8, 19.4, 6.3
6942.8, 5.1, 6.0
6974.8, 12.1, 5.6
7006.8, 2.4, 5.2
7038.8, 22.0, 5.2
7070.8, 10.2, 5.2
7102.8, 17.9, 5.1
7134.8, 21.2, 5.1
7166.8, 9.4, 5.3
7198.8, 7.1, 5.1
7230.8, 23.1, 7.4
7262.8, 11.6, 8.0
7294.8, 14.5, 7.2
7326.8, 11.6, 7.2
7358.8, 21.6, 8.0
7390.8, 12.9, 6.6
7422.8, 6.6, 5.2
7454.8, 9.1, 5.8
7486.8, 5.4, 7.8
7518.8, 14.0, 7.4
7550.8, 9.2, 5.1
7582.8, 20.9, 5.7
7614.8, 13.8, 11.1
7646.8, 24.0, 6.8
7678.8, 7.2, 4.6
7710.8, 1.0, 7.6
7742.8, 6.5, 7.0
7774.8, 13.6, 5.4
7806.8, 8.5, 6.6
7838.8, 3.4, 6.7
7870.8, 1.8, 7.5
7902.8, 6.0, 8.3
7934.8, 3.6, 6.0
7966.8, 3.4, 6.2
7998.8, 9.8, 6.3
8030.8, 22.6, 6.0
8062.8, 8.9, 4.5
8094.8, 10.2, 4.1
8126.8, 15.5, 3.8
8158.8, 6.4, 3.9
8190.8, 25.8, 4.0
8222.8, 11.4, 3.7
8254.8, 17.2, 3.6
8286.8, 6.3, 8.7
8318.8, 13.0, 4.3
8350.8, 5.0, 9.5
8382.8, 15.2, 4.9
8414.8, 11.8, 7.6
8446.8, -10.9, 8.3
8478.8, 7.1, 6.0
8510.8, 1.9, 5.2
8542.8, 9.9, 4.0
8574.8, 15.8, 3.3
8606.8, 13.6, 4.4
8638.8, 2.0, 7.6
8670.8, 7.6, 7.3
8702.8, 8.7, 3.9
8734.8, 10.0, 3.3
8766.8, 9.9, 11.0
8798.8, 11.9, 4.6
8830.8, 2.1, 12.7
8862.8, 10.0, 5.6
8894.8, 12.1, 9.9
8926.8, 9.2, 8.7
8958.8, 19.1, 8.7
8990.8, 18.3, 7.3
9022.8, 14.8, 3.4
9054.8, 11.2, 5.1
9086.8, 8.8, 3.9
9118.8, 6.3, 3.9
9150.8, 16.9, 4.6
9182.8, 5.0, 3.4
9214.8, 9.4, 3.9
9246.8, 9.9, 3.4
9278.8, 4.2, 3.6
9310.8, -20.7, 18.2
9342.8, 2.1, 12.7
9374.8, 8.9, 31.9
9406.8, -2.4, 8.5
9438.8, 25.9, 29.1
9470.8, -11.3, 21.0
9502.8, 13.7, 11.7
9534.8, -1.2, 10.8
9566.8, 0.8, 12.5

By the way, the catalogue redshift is 0.25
